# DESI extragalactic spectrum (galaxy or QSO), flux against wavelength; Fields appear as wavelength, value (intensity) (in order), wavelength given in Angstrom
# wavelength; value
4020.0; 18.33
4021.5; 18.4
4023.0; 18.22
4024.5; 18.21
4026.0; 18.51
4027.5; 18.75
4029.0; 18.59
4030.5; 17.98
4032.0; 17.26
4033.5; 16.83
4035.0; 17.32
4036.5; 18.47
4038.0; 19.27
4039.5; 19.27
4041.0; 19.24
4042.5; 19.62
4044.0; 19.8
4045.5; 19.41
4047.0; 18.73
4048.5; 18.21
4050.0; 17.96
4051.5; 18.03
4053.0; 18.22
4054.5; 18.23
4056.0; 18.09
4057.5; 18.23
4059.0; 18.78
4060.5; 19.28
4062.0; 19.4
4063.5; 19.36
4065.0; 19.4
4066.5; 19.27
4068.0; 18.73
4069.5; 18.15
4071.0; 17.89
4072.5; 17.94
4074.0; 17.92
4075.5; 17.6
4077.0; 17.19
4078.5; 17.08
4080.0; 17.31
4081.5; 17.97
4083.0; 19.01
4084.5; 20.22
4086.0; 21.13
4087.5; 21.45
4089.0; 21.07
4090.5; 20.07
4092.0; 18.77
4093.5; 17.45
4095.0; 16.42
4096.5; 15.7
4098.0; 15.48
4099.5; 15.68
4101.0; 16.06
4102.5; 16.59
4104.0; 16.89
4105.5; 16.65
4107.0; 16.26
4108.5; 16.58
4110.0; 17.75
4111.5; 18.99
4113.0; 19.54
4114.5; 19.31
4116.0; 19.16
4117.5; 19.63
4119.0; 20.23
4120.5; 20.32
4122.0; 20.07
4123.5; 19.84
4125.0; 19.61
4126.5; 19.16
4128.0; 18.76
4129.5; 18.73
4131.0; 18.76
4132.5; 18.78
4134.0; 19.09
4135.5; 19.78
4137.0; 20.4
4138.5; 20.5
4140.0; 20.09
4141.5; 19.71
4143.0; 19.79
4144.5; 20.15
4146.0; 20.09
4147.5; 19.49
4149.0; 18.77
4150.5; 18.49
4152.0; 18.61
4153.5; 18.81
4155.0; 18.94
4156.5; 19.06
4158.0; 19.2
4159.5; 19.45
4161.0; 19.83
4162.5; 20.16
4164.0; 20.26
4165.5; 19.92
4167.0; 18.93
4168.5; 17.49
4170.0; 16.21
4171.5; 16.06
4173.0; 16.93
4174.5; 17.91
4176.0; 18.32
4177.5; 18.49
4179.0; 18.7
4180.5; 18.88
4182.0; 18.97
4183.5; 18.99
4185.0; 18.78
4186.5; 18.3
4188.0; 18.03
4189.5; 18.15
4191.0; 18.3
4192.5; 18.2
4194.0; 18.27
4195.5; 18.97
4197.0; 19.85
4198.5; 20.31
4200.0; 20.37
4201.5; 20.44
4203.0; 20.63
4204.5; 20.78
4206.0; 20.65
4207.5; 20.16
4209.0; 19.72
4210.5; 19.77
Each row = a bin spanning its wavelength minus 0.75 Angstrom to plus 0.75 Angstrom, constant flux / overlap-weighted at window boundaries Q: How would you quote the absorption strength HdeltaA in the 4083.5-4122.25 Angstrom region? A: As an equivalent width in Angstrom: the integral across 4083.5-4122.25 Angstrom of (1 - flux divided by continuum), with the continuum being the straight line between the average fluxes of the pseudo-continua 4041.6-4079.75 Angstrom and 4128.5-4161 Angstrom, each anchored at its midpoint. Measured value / 1.2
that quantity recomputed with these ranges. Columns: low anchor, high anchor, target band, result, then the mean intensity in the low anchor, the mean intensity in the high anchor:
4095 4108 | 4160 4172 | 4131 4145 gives -1.7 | 16.2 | 18.7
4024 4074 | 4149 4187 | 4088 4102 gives 0.8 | 18.6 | 18.6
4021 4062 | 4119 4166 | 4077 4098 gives 0.4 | 18.5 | 19.5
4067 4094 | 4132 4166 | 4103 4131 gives 0.6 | 18.7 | 19.5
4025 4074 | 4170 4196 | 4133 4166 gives -2.3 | 18.6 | 18.2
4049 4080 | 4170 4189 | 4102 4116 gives 0.4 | 18.3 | 18.1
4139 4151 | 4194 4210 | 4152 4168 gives 0.3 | 19.6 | 20.1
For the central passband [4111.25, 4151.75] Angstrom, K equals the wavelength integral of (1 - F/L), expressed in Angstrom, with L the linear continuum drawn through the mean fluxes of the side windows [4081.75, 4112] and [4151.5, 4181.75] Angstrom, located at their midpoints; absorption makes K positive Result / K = -2.81 Angstrom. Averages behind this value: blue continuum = 17.9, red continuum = 18.6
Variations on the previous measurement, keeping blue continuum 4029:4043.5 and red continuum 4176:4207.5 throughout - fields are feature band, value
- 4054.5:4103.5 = 0.93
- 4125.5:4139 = -0.30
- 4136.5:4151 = -0.61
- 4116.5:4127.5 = -0.56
